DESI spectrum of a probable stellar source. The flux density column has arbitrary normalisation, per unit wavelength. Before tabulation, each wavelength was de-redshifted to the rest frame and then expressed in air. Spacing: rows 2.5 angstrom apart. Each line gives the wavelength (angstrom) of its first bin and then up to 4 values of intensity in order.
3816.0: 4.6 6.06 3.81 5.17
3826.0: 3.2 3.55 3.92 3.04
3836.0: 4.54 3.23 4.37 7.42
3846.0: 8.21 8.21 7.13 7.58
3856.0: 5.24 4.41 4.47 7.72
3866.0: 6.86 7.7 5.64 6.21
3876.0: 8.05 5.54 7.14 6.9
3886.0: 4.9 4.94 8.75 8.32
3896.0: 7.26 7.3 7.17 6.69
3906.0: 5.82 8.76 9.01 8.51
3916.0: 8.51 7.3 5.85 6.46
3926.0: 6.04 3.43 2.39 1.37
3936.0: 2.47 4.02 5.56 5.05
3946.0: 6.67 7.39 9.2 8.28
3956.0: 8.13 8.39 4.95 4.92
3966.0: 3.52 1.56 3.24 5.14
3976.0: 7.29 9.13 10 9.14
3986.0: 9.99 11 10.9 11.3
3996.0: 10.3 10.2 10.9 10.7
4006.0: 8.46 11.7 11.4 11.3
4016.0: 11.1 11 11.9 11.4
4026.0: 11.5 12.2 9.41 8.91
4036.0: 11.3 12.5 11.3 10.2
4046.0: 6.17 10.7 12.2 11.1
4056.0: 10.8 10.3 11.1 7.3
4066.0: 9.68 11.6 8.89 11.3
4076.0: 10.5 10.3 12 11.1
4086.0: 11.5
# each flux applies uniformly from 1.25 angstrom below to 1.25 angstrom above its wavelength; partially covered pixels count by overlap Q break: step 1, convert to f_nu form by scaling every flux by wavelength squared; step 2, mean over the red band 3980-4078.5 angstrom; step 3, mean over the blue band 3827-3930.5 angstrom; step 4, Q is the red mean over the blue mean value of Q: 1.8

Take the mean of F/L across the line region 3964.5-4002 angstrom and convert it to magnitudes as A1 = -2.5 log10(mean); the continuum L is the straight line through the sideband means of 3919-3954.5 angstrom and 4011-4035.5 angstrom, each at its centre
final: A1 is 0.047 mag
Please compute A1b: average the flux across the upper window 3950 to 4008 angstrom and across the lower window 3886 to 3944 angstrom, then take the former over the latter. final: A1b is 1.3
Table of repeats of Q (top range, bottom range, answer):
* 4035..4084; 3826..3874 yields 2.05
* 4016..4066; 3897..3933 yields 1.72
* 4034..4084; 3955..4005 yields 1.35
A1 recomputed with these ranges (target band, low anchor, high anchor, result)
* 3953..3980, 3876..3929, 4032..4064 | 0.40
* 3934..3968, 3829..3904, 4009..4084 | 0.39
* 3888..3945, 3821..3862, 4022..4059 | 0.16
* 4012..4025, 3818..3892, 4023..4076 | -0.17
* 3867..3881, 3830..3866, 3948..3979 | -0.15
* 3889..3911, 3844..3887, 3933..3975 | -0.22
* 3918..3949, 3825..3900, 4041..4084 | 0.49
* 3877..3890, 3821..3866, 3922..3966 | -0.10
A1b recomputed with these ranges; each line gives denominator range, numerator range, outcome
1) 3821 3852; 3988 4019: 2.12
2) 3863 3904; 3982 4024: 1.56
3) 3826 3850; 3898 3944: 1.15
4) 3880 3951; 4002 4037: 1.74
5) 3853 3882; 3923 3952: 0.78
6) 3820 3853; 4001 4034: 2.12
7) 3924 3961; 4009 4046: 1.96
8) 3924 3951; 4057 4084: 2.20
